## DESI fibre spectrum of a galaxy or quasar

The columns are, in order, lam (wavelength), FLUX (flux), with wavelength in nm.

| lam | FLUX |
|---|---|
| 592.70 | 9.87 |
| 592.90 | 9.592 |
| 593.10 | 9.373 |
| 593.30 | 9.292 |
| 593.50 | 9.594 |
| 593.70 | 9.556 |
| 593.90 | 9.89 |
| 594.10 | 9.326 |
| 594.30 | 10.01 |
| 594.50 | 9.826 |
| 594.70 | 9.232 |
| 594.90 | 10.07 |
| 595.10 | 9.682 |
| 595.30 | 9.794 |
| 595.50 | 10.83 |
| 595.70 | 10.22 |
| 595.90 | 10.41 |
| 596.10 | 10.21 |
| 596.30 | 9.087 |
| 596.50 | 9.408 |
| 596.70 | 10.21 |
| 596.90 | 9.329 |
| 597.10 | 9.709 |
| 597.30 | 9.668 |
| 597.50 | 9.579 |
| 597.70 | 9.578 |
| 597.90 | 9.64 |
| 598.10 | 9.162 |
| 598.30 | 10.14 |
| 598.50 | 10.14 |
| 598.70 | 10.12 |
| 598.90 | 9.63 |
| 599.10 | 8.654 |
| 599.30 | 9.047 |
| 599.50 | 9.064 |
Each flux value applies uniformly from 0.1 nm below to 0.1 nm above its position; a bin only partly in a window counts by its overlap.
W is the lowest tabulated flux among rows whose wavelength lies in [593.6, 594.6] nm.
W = 9.326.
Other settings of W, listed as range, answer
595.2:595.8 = 9.794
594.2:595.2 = 9.232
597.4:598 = 9.578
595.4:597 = 9.087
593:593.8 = 9.292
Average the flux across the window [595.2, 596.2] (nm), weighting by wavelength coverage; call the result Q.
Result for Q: 10.3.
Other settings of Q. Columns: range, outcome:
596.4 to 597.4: 9.66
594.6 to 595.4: 9.69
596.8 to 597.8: 9.57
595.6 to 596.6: 9.87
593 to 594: 9.54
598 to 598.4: 9.65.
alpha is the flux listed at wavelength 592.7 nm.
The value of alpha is 9.87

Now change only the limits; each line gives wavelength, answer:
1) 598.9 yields 9.63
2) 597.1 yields 9.709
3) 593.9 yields 9.89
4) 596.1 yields 10.21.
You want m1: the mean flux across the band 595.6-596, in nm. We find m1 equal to 10.3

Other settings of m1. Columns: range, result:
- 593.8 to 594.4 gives 9.74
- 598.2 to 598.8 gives 10.1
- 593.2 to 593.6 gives 9.44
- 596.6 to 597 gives 9.77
